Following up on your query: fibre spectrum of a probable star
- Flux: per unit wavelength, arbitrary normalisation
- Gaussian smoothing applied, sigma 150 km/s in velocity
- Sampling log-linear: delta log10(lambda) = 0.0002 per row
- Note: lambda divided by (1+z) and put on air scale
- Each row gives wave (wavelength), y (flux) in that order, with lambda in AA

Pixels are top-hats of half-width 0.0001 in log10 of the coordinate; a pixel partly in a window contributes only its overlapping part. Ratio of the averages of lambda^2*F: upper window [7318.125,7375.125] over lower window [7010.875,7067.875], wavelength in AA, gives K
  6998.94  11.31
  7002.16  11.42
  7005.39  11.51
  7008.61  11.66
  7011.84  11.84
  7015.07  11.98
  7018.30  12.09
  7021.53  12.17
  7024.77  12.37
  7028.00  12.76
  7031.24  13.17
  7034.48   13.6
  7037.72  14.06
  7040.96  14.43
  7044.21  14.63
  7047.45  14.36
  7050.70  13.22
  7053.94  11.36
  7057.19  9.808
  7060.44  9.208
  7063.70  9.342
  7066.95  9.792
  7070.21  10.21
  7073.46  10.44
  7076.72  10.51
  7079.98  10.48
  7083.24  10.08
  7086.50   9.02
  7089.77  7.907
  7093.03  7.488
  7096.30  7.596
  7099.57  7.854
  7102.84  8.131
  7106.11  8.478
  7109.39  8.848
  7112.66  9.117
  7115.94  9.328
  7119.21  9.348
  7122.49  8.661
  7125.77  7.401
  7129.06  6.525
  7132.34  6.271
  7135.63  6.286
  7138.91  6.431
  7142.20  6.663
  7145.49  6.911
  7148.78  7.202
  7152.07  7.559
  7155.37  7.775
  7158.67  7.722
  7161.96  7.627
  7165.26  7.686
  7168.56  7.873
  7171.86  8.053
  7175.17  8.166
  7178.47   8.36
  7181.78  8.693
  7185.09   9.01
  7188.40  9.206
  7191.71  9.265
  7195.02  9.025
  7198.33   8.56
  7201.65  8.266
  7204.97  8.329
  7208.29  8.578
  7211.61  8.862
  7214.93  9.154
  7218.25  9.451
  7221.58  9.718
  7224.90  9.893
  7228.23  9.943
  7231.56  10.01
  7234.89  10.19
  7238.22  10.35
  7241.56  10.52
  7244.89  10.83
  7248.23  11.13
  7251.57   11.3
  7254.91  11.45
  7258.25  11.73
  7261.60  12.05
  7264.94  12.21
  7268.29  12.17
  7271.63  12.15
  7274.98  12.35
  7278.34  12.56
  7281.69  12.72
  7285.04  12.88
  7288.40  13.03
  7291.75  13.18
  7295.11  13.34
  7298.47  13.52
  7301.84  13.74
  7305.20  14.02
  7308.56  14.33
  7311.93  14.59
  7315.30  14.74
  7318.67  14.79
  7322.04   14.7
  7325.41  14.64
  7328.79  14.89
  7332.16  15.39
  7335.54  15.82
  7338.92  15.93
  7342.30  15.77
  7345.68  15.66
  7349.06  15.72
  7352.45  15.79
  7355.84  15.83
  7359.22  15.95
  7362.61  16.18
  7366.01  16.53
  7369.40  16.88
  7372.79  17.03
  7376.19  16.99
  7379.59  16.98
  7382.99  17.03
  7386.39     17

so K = 1.40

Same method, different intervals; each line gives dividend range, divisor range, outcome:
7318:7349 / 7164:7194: 1.88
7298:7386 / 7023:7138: 1.67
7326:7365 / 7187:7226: 1.81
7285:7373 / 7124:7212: 2.00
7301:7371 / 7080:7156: 2.06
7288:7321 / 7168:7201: 1.67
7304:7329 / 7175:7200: 1.71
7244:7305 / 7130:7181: 1.74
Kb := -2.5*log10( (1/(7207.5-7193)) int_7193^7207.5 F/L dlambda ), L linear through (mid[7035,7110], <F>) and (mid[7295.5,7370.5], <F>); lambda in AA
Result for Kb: 0.43 mag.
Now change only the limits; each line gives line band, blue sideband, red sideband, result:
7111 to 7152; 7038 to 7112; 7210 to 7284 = 0.36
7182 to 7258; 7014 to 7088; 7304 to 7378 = 0.40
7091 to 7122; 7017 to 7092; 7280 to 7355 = 0.39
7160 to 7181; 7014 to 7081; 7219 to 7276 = 0.38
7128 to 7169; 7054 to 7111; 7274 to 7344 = 0.44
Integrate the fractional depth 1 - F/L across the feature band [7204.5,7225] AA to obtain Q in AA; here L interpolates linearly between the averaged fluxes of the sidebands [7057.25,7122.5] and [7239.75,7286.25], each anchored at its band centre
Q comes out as 3.62 AA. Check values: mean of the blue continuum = 9.12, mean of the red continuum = 11.8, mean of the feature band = 9.13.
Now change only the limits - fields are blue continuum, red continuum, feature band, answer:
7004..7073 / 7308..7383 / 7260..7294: 5.4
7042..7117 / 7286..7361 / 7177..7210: 9.3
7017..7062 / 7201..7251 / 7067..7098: 6.9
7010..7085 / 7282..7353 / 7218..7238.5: 5.6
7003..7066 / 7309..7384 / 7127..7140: 6.8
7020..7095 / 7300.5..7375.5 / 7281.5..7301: 2.1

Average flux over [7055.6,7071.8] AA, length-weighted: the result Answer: 9.67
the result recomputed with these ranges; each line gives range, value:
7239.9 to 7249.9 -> 10.8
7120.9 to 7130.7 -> 7.52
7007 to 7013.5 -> 11.8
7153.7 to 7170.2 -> 7.74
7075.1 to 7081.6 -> 10.5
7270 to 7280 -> 12.3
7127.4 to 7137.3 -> 6.36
